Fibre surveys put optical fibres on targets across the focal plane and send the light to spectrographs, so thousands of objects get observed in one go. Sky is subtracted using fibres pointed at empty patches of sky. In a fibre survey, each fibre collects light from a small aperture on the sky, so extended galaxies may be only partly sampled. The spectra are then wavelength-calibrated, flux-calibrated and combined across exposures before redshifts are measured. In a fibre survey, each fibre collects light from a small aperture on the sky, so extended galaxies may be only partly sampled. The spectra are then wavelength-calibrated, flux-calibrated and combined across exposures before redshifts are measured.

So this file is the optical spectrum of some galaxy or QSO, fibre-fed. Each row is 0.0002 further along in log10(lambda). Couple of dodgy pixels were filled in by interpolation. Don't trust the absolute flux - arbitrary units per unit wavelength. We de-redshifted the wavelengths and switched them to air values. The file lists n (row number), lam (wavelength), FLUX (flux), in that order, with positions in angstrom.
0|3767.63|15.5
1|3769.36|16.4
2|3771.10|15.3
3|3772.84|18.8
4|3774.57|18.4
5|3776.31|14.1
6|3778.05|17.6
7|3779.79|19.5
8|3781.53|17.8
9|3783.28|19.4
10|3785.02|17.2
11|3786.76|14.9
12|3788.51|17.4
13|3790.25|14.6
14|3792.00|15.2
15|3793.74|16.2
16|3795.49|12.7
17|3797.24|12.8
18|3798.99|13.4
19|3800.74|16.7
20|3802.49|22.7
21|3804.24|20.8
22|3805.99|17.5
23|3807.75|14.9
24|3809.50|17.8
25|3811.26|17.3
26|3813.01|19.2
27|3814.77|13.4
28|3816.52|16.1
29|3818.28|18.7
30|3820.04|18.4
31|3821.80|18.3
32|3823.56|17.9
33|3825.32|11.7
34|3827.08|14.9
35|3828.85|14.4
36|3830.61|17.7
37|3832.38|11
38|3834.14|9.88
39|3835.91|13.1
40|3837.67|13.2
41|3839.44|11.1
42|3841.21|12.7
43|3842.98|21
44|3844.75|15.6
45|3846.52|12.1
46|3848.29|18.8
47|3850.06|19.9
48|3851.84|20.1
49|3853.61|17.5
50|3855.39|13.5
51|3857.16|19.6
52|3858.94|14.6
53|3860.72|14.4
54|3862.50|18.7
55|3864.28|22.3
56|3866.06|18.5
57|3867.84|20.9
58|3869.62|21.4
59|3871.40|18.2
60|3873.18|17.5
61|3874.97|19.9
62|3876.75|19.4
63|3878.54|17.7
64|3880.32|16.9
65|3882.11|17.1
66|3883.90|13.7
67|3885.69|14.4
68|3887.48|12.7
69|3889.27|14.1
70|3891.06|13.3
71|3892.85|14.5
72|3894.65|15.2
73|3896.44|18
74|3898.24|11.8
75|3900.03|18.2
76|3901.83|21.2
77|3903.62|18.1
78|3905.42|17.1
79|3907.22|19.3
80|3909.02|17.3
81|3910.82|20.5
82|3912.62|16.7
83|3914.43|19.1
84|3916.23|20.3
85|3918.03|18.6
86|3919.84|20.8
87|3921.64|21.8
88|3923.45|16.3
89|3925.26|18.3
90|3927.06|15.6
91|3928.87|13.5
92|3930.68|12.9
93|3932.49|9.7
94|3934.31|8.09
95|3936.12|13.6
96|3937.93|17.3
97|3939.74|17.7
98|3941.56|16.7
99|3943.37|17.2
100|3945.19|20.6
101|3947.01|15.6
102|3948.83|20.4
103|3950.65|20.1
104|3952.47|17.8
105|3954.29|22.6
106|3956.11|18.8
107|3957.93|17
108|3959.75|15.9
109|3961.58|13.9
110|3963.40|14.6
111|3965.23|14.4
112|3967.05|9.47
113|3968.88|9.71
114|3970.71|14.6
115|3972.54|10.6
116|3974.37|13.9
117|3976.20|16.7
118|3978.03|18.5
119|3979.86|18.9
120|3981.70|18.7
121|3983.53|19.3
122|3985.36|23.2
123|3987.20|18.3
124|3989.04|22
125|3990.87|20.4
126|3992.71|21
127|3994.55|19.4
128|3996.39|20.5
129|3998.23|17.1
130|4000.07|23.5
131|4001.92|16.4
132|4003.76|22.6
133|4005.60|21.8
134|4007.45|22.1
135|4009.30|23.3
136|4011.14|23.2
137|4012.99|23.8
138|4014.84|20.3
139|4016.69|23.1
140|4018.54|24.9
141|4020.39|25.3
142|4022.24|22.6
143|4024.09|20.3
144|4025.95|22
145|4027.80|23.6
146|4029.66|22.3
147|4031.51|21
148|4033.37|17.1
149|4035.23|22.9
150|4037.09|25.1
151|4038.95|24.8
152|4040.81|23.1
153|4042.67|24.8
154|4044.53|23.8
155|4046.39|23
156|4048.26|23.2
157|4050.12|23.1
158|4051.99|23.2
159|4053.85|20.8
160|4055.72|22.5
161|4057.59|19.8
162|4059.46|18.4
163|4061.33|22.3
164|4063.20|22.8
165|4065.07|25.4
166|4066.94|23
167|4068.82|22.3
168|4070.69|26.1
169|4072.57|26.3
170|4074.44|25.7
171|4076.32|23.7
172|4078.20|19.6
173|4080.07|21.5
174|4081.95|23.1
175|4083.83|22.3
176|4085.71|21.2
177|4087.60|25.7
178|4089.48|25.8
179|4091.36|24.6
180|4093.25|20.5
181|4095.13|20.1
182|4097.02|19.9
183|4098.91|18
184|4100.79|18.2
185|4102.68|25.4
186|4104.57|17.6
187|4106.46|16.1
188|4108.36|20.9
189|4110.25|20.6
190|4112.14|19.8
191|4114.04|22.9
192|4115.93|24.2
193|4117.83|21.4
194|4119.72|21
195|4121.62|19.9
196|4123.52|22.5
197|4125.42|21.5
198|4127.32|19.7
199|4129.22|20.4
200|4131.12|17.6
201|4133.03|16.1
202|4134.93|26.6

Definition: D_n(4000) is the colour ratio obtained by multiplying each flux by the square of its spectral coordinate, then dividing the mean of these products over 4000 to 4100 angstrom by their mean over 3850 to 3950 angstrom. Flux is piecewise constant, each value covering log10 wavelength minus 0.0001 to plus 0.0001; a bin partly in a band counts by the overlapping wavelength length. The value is 1.42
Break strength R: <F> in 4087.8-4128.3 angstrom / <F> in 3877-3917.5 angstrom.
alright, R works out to 1.3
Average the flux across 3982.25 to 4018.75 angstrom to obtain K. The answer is 21.2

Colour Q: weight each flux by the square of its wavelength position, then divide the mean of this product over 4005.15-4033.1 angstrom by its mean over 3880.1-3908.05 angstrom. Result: 1.5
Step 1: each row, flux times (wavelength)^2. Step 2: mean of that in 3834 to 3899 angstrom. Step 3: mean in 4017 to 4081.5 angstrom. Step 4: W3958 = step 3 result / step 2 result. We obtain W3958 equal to 1.53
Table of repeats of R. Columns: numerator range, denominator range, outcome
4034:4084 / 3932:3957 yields 1.36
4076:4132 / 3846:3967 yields 1.24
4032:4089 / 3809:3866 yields 1.42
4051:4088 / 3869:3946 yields 1.36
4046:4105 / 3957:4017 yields 1.22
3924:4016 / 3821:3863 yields 1.14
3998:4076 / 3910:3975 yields 1.39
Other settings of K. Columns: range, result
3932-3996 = 16.8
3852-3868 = 17.7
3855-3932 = 17.3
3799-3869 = 16.6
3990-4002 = 20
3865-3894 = 16.9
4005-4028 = 22.8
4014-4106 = 22.5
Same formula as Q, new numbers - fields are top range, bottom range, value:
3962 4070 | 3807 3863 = 1.43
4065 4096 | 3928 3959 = 1.51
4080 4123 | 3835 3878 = 1.40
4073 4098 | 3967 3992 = 1.40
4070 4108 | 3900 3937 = 1.41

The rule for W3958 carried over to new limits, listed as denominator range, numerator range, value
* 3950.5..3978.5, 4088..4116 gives 1.46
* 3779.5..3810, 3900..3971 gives 1.08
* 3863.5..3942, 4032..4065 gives 1.43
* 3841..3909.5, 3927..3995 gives 1.01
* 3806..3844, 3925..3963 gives 1.13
